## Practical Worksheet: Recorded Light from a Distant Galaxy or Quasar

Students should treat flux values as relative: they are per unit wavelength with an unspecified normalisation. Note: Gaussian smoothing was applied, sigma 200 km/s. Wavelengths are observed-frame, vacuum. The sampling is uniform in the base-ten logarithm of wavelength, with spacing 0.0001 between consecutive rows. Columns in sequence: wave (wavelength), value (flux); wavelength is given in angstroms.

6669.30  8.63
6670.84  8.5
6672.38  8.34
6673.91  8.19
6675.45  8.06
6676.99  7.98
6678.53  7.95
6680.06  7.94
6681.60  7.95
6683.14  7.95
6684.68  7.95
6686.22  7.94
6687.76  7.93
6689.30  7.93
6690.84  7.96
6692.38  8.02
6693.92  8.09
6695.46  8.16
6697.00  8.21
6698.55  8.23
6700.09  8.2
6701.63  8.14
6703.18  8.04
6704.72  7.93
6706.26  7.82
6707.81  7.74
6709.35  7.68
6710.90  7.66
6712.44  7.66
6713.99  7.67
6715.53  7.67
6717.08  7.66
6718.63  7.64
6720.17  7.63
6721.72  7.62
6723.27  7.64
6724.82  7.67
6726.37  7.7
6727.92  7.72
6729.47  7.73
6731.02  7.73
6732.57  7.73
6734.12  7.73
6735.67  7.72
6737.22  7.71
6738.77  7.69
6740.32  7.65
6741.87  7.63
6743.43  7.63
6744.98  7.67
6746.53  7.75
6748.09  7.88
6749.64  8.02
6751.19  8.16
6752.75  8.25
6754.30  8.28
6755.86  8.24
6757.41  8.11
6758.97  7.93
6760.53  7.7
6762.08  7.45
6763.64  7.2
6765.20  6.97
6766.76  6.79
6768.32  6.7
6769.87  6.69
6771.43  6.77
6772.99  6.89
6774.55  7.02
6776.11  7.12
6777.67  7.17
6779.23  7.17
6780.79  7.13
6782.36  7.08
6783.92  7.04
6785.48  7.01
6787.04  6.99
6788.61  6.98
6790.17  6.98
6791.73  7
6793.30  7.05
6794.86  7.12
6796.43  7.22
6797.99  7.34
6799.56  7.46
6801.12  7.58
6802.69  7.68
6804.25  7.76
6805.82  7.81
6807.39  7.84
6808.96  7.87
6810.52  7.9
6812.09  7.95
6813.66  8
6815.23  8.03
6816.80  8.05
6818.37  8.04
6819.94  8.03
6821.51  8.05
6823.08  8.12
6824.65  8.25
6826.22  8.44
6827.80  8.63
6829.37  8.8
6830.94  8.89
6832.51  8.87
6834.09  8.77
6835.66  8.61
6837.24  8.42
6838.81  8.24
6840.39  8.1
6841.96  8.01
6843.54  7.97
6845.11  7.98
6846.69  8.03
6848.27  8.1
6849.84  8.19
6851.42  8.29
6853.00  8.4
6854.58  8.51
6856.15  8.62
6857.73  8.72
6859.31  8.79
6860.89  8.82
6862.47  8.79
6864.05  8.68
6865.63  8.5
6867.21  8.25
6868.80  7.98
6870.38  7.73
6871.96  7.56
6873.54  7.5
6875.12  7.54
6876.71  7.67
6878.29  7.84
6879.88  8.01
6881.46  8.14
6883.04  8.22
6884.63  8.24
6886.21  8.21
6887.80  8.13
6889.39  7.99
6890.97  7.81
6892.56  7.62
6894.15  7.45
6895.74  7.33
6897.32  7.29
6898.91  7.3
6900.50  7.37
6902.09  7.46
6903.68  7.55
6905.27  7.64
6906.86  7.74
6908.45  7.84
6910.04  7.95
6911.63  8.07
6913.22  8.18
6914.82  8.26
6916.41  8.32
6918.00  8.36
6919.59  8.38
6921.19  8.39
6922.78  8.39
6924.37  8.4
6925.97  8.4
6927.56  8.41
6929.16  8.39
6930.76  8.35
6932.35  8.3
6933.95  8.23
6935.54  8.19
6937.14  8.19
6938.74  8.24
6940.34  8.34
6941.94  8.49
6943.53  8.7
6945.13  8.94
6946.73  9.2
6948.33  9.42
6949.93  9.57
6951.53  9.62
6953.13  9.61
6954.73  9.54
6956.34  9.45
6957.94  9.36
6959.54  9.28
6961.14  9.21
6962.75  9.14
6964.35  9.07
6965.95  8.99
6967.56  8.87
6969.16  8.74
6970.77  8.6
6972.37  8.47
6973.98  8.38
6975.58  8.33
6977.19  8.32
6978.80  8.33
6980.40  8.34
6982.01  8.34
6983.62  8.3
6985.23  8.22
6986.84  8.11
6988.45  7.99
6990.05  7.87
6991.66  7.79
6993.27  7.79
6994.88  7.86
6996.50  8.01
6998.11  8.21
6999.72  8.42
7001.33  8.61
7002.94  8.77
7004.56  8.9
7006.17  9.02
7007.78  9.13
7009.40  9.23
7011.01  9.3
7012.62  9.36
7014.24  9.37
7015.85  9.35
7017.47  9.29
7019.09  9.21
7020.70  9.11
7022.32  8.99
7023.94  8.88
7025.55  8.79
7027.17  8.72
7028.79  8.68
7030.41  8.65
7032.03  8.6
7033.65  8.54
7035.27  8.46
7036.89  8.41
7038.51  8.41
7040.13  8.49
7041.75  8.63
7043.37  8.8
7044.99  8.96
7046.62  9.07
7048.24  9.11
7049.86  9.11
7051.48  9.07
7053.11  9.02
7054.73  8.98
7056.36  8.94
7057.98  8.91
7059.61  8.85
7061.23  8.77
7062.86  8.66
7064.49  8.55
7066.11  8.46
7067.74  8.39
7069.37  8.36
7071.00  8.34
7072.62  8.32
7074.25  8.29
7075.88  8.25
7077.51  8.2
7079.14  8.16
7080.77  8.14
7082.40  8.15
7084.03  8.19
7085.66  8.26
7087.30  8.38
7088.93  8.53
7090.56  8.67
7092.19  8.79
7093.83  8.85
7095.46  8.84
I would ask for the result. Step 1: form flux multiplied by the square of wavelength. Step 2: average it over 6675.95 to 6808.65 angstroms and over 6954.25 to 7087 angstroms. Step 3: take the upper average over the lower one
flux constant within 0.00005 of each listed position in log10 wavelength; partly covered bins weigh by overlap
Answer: 1.2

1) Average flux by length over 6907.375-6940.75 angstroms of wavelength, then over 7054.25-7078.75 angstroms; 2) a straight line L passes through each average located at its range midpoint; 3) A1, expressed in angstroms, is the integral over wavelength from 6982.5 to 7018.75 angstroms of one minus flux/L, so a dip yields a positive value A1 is -0.8 angstroms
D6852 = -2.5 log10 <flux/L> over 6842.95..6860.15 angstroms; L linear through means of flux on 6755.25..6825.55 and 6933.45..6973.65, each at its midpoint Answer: -0.043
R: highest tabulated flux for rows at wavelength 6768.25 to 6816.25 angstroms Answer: 8.03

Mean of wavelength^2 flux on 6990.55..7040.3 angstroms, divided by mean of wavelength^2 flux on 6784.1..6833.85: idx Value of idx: 1.19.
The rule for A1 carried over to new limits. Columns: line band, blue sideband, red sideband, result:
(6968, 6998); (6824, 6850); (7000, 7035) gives 2.1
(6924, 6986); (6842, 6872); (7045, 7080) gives -1.8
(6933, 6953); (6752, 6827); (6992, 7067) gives -1.1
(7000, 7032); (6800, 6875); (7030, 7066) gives -1.2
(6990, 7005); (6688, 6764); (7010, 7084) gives 0.6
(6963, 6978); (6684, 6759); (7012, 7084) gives -0.3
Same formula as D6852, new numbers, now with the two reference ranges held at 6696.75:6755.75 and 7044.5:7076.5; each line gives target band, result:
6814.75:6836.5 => -0.042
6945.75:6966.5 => -0.111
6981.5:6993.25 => 0.060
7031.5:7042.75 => 0.018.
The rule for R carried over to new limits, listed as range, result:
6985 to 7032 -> 9.37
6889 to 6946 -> 8.94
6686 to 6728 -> 8.23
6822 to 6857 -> 8.89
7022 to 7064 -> 9.11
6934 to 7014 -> 9.62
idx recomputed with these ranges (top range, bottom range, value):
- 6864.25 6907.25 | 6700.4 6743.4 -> 1.06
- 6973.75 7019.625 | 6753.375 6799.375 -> 1.26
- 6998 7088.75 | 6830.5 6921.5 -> 1.13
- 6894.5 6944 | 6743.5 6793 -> 1.15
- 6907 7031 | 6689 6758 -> 1.18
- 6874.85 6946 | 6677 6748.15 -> 1.09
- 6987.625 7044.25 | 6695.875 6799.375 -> 1.24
